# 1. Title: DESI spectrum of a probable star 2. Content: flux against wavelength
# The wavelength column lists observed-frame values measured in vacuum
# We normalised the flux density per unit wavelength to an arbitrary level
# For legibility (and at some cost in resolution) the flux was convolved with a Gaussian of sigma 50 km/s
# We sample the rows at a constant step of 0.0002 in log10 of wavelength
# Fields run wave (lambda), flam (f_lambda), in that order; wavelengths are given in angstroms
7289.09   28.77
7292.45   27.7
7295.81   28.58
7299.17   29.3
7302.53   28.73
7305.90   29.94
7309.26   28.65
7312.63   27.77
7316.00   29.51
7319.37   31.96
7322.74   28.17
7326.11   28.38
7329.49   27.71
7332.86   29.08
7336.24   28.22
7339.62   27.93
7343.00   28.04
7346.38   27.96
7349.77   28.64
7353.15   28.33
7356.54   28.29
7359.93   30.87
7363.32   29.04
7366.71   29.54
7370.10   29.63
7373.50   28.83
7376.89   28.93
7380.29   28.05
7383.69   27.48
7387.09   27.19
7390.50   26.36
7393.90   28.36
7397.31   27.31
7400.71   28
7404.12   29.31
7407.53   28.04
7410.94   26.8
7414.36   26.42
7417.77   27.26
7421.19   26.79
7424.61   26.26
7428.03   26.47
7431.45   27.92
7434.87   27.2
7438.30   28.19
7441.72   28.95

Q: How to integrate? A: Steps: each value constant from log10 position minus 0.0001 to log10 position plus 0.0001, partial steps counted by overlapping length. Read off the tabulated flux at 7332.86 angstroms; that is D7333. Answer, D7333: 29.08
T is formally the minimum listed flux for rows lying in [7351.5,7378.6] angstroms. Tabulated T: 28.29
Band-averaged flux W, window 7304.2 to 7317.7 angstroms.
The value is 29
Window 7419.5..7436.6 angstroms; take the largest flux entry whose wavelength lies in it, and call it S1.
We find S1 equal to 27.92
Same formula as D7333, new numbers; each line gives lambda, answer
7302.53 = 28.73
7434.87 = 27.2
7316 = 29.51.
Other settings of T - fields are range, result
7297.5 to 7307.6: 28.73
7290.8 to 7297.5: 27.7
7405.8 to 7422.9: 26.42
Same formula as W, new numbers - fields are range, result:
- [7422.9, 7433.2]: 26.9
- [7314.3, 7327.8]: 29.5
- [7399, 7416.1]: 27.7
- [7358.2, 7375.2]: 29.6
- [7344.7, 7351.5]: 28.3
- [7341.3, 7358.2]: 28.3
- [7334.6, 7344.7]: 28.1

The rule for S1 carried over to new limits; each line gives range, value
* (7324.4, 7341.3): 29.08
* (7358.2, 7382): 30.87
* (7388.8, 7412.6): 29.31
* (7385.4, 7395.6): 28.36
